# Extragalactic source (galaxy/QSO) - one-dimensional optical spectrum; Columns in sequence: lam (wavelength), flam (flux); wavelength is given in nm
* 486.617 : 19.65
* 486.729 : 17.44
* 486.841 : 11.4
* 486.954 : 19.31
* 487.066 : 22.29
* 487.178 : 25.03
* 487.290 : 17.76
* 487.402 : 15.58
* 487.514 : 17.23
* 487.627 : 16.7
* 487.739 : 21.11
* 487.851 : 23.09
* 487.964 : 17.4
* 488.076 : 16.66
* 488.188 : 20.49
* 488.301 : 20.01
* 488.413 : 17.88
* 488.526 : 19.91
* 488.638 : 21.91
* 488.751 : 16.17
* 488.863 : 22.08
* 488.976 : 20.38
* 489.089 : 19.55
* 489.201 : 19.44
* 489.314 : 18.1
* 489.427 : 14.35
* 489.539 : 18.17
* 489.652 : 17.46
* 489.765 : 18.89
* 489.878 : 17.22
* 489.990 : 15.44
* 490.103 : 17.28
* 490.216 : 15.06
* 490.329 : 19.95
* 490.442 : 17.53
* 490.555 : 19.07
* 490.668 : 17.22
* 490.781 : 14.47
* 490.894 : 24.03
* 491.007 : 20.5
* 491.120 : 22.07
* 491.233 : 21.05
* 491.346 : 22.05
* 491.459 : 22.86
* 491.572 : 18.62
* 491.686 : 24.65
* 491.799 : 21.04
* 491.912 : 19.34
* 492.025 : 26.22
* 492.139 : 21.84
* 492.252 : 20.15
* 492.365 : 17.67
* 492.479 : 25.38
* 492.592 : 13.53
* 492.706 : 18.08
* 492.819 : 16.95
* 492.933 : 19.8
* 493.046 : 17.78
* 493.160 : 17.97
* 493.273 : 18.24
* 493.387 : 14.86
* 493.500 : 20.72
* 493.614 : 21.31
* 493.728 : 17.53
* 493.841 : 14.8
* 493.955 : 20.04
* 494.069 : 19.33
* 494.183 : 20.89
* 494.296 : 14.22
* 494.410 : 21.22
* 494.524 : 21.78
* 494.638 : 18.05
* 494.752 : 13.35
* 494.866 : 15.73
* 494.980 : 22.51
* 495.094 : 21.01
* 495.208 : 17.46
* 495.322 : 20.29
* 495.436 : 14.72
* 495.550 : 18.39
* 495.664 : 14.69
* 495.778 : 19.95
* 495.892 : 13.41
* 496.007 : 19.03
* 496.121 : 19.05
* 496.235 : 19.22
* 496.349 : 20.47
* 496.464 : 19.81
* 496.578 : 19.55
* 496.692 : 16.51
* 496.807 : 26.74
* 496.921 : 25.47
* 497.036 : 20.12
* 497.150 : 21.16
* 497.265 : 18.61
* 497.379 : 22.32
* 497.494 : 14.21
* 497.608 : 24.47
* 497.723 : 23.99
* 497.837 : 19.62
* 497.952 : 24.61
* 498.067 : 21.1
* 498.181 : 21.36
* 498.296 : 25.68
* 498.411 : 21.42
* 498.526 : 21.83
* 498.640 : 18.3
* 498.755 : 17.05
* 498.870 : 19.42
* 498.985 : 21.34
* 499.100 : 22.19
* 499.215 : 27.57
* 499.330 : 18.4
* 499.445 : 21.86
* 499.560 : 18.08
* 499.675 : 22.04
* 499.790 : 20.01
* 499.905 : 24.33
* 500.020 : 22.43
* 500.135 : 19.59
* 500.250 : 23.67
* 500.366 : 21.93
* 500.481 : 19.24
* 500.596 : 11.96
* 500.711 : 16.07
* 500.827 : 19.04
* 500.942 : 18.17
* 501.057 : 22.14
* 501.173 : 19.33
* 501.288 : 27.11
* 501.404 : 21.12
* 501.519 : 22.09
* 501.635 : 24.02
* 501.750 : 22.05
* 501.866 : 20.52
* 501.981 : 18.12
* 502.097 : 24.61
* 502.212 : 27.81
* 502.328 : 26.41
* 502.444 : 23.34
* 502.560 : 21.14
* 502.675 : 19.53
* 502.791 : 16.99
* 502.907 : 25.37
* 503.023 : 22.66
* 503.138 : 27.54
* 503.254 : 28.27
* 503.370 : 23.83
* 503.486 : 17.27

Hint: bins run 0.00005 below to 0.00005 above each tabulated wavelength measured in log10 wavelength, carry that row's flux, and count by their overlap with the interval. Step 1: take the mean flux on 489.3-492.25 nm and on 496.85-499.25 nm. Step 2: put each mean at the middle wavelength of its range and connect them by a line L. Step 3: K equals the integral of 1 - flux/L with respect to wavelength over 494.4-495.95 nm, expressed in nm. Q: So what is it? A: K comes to 0.205 nm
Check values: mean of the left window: 19.4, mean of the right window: 21.5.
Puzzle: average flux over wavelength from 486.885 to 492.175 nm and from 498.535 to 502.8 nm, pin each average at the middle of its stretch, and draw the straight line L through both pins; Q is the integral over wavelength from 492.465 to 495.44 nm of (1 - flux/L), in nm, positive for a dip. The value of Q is 0.25 nm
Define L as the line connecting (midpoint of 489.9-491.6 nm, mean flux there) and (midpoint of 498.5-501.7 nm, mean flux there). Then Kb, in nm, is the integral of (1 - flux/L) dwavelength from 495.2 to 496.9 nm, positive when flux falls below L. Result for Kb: 0.11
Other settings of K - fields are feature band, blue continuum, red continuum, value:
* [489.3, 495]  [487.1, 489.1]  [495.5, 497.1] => 0.150 nm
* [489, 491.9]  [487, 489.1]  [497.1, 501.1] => 0.108 nm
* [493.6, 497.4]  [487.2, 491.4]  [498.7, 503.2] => 0.224 nm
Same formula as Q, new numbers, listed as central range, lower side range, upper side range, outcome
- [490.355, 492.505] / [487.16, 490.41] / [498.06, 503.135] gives -0.17 nm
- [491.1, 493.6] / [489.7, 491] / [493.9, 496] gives -0.28 nm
